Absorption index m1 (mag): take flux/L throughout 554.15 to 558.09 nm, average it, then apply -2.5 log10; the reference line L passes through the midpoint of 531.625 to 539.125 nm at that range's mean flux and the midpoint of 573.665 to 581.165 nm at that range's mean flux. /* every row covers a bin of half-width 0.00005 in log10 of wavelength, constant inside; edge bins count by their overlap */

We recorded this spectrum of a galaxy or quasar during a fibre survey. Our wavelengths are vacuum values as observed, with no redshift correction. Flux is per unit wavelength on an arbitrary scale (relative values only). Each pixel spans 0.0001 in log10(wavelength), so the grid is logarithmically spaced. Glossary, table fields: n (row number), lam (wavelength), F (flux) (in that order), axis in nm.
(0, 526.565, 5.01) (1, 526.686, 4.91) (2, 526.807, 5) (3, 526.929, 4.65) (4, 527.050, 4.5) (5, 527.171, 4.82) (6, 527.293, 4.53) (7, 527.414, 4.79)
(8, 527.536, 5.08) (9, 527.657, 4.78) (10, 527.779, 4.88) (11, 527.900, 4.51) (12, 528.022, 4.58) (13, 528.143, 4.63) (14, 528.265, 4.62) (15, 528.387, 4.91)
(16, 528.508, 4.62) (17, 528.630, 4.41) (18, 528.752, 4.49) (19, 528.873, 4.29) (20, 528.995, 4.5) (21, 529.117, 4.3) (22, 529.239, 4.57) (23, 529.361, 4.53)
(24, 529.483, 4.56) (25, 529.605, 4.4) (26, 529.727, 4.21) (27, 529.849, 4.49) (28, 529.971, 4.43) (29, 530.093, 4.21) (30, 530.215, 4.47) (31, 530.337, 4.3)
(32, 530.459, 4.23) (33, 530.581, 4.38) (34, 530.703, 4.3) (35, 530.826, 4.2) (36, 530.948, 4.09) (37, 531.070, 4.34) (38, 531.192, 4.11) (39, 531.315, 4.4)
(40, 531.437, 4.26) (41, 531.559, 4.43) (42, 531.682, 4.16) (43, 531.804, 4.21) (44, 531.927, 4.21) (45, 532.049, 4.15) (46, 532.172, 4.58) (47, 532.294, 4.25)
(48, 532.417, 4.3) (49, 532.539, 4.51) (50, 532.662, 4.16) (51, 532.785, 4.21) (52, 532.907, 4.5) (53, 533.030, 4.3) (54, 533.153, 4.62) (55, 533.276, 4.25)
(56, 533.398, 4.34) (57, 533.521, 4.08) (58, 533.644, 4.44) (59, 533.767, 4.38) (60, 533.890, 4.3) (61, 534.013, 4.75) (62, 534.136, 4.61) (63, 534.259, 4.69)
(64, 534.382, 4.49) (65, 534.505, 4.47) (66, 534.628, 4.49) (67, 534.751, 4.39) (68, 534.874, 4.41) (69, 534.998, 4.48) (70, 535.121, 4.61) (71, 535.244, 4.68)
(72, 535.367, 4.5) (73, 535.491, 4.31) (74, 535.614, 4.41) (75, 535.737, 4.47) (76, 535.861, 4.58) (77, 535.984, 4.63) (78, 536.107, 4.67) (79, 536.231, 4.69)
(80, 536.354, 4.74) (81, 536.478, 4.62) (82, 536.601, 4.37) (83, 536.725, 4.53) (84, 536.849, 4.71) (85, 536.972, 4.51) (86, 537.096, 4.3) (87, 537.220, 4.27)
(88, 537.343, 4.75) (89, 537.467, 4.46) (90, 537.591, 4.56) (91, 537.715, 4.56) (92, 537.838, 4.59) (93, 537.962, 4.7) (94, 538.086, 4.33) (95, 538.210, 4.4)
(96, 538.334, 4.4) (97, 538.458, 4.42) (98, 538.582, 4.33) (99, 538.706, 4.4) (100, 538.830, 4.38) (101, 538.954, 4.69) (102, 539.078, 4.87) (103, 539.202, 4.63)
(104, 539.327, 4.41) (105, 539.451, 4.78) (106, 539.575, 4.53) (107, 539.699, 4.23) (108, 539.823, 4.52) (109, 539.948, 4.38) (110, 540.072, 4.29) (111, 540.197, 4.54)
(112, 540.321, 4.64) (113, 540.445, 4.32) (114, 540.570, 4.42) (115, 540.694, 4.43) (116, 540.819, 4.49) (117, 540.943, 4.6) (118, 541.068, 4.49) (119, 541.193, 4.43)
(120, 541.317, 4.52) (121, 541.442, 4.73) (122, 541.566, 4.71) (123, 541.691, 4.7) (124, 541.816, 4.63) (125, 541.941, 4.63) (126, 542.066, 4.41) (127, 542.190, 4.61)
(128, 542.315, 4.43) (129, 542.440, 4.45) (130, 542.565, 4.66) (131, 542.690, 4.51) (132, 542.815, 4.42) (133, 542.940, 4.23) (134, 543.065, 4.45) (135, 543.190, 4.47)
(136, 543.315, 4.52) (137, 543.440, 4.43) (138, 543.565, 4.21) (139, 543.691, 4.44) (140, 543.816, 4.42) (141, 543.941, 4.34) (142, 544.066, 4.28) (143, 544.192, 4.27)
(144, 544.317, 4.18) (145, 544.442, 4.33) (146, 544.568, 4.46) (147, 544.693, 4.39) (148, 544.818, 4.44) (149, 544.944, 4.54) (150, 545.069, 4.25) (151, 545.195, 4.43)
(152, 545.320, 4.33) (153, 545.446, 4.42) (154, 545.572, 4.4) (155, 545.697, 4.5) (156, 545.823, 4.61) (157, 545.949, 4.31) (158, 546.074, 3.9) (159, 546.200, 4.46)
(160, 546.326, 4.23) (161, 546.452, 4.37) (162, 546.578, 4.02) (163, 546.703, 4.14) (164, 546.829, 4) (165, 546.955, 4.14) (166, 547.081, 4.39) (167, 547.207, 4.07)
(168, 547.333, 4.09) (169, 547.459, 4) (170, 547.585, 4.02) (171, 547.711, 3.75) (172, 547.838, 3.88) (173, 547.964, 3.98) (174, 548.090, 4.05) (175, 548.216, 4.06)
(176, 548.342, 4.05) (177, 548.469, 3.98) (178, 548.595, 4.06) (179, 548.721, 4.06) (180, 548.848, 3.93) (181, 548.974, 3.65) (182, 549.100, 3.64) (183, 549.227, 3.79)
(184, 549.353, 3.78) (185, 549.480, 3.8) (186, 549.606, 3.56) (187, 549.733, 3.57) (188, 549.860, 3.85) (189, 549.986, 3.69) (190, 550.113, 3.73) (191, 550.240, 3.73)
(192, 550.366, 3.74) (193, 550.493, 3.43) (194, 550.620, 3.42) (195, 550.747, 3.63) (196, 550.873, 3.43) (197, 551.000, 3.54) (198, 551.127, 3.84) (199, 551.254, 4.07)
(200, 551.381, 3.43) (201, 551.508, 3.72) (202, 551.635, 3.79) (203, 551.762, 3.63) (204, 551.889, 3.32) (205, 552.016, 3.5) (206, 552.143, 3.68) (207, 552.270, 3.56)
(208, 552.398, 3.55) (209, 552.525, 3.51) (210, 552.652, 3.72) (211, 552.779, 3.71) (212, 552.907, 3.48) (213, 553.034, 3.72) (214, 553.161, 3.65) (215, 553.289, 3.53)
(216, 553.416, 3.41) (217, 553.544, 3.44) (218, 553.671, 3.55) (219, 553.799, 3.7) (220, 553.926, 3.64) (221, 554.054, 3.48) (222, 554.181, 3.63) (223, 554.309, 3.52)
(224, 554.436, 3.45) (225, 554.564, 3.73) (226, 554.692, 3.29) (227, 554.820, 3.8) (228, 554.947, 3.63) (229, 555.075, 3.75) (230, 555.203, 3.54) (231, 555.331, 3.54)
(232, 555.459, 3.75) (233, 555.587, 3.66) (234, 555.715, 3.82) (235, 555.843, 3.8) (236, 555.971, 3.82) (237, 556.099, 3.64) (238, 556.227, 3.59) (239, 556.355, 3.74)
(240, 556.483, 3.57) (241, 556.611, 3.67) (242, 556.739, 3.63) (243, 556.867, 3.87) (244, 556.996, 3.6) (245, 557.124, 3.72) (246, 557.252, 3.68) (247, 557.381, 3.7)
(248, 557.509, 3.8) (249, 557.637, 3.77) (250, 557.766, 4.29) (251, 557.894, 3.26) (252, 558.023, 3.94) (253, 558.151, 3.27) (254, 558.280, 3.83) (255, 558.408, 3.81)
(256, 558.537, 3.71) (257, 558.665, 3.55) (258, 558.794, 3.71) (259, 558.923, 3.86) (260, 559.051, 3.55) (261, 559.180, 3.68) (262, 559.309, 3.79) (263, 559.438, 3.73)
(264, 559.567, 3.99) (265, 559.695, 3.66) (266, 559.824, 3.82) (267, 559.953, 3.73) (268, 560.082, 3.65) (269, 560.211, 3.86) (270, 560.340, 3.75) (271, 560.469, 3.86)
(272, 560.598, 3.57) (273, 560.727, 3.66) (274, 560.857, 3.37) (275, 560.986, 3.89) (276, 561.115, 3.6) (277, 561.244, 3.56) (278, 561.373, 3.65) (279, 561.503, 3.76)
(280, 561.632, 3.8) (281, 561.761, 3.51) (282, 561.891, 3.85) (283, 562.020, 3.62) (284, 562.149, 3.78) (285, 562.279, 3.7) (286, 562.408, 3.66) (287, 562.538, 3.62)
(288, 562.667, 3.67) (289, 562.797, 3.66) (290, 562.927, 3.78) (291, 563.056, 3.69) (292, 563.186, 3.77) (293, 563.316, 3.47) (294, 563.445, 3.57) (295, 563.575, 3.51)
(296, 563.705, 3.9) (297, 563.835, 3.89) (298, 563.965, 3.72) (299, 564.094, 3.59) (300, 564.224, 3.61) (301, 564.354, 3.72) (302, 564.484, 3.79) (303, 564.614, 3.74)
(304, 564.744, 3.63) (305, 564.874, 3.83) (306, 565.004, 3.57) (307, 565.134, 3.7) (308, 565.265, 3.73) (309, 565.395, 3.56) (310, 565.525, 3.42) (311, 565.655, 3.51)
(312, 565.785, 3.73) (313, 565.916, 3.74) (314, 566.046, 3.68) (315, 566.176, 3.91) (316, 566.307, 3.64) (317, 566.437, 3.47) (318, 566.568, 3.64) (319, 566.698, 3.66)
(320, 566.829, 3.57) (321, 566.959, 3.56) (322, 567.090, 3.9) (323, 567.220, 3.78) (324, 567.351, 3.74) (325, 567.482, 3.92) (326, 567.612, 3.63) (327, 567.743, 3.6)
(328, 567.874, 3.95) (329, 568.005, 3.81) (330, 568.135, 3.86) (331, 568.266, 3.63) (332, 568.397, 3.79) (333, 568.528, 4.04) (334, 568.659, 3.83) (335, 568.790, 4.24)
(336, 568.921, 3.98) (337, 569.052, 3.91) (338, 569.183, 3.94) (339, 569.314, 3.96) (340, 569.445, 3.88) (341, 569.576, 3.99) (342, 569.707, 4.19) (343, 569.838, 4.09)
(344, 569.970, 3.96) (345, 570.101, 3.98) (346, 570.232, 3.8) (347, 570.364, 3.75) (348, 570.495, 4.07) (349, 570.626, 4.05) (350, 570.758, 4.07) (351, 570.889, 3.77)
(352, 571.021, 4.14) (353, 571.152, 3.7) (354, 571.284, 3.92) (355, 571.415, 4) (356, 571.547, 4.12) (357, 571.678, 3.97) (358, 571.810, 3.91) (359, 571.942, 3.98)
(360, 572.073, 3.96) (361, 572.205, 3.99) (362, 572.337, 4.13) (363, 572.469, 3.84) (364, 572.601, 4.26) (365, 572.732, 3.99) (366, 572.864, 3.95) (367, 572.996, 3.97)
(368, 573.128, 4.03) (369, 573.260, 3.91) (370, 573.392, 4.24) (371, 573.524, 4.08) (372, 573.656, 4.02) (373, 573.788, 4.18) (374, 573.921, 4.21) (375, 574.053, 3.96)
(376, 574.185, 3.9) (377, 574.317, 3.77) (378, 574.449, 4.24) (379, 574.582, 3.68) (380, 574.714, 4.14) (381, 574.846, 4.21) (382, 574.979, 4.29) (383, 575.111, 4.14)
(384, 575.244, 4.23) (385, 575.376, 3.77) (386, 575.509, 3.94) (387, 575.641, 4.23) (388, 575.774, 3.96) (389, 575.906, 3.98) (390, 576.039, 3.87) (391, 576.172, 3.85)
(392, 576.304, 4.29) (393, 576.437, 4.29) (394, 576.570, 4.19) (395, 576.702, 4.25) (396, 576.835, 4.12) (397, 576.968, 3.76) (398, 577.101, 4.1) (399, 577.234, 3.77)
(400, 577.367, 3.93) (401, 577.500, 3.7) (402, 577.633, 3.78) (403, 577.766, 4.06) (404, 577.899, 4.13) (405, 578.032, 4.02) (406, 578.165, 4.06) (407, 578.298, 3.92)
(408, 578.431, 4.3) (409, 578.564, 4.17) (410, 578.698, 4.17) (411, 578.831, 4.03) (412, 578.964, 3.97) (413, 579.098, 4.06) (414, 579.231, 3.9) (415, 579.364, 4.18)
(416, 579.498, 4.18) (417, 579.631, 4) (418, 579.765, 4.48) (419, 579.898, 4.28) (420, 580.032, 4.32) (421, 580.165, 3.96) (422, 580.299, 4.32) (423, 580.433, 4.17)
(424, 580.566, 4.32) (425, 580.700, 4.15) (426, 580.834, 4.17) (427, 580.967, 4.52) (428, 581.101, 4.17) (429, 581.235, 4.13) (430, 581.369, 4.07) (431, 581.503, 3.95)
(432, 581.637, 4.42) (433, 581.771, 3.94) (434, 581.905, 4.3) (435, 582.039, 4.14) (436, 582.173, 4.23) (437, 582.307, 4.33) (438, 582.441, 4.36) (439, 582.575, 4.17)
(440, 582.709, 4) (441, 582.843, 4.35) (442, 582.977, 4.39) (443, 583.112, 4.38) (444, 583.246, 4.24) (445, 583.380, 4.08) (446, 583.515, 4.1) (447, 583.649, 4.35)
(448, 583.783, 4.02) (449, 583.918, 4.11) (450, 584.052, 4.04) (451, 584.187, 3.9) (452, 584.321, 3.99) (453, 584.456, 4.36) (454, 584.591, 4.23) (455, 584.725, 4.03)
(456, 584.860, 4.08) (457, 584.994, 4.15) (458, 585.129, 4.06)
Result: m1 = 0.162 mag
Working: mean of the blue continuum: 4.46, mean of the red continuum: 4.08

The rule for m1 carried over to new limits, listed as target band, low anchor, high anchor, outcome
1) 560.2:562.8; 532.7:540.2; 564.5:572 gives 0.08 mag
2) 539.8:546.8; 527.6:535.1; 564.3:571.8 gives -0.05 mag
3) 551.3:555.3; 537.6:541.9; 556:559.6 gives 0.09 mag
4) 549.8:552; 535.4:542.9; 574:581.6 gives 0.20 mag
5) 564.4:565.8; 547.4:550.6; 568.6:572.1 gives 0.08 mag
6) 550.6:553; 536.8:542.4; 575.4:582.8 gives 0.21 mag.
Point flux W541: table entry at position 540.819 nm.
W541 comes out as 4.49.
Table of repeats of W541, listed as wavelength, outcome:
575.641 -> 4.23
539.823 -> 4.52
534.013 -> 4.75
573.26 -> 3.91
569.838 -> 4.09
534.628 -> 4.49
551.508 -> 3.72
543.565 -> 4.21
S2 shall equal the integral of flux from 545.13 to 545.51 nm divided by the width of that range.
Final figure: 4.38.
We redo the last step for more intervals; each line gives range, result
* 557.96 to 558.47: 3.72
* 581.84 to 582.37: 4.25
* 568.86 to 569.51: 3.94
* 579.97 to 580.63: 4.22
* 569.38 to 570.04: 4.02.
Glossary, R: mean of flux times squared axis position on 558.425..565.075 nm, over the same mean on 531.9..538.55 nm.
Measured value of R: 0.9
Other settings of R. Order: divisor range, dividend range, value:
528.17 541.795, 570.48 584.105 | 1.07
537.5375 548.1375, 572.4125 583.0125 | 1.06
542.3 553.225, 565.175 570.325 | 1.02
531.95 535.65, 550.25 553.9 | 0.87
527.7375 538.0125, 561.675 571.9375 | 0.96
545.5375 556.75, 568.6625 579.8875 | 1.16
